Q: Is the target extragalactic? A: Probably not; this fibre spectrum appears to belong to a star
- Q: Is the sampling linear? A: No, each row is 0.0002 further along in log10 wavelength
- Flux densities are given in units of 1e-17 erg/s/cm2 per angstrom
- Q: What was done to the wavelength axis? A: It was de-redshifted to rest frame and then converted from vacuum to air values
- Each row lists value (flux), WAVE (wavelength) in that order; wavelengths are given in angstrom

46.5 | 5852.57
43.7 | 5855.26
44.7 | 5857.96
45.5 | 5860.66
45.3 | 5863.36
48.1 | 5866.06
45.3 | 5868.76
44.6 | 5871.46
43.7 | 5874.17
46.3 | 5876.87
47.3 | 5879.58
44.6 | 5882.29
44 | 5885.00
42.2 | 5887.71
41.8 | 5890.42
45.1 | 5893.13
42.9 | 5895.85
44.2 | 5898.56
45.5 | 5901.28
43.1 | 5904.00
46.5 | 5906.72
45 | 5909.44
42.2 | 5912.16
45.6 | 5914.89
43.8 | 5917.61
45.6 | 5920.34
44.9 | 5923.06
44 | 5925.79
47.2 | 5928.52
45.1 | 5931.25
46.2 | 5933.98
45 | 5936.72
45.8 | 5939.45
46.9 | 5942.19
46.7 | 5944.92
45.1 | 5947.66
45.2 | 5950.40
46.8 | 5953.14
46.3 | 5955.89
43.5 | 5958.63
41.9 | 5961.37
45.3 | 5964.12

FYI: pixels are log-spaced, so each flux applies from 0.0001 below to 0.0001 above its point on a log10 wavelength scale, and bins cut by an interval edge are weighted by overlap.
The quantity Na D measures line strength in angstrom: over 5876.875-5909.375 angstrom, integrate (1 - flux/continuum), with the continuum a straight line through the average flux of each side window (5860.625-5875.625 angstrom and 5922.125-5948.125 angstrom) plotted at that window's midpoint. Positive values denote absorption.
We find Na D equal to 0.8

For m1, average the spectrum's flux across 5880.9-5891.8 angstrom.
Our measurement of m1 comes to 43.2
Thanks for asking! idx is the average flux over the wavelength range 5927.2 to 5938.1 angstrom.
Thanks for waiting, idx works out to 45.9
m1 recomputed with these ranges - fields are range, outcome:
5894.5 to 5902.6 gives 44.2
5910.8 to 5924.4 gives 44.4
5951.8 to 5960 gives 45.5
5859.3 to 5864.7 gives 45.4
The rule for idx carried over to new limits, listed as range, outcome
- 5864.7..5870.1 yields 46.7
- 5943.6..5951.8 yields 45.7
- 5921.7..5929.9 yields 45.4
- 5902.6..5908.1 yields 44.8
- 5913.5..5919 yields 44.6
